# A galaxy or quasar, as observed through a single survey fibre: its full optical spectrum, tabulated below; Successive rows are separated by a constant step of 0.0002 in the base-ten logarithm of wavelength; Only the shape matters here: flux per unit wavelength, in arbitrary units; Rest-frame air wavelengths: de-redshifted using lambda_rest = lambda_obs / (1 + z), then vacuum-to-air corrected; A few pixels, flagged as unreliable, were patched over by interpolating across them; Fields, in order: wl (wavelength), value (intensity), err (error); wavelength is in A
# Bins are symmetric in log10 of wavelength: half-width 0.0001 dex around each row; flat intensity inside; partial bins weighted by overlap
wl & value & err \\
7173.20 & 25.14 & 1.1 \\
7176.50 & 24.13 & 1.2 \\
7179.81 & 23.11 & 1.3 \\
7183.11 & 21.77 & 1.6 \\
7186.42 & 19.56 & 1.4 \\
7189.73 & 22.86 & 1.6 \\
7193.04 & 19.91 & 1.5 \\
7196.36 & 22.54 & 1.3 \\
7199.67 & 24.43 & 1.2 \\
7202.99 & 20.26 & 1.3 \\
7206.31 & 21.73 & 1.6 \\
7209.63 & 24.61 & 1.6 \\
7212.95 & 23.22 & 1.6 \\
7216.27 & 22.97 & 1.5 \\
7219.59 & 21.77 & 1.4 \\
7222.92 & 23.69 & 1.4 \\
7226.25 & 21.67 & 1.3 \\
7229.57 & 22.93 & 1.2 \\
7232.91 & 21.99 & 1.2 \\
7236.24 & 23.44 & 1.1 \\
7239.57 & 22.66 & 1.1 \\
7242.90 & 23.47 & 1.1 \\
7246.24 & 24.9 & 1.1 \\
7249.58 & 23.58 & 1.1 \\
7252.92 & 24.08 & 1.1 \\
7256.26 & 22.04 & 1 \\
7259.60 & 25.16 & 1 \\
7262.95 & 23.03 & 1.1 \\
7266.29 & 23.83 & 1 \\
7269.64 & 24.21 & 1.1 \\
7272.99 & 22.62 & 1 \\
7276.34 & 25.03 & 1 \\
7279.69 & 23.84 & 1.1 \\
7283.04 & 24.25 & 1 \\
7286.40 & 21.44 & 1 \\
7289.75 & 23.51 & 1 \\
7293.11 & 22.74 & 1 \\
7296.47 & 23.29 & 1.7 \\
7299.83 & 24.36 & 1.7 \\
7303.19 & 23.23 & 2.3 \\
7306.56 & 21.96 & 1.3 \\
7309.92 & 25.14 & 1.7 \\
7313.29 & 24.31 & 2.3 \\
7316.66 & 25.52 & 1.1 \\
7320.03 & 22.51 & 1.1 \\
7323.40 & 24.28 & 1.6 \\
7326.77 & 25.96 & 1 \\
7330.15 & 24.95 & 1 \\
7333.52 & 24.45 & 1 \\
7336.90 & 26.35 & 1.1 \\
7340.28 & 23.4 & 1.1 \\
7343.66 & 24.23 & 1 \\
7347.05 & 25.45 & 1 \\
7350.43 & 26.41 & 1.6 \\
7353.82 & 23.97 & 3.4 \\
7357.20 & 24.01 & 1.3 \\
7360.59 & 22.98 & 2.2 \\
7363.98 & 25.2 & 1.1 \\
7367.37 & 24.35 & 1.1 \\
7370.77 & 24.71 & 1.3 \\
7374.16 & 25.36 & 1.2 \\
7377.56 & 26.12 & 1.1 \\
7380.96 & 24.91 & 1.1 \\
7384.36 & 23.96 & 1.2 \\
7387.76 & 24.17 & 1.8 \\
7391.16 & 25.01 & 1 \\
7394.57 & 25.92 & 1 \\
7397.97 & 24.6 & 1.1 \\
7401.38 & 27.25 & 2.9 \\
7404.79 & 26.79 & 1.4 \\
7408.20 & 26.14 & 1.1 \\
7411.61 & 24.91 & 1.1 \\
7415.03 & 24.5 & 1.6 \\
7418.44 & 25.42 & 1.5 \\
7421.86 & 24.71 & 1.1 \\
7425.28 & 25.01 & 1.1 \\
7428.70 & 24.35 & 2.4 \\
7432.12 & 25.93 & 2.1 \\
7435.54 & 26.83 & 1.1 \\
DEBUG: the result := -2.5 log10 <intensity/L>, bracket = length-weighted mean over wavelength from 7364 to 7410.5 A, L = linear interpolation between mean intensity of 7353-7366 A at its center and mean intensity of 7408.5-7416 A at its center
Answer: -0.03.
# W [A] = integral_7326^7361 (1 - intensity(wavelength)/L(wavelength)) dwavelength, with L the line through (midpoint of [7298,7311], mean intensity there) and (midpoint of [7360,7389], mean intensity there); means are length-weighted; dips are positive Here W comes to -0.8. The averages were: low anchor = 23.6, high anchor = 24.7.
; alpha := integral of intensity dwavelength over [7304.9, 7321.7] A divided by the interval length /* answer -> 23.9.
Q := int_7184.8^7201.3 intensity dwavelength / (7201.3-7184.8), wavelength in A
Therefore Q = 21.9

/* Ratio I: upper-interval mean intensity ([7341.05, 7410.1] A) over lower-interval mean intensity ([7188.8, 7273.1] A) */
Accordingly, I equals 1.09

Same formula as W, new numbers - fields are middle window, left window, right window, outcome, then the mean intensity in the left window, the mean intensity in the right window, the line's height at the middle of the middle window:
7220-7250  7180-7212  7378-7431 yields -0.58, 22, 25.2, 22.6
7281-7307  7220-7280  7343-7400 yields 0.82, 23.4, 24.8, 23.9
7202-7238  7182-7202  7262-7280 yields -0.19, 21.8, 23.8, 22.5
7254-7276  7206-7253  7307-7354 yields 0.09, 23.1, 24.7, 23.7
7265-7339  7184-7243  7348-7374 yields -0.84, 22.4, 24.6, 23.7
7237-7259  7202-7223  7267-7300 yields -0.47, 22.6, 23.5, 23.1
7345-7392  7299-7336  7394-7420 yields 0.63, 24.3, 25.7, 25.1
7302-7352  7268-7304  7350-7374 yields -1.08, 23.5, 24.5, 24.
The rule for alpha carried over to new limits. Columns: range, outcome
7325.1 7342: 25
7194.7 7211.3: 22.7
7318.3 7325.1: 23.4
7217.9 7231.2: 22.5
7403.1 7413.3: 26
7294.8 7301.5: 23.8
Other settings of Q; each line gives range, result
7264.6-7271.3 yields 24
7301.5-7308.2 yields 22.6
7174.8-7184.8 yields 23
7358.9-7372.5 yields 24.3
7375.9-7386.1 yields 25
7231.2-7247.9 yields 23.3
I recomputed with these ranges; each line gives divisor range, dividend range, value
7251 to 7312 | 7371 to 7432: 1.07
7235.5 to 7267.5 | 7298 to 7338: 1.03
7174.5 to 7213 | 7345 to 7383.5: 1.11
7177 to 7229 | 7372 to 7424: 1.13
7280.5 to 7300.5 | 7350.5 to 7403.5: 1.07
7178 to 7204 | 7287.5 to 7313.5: 1.07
